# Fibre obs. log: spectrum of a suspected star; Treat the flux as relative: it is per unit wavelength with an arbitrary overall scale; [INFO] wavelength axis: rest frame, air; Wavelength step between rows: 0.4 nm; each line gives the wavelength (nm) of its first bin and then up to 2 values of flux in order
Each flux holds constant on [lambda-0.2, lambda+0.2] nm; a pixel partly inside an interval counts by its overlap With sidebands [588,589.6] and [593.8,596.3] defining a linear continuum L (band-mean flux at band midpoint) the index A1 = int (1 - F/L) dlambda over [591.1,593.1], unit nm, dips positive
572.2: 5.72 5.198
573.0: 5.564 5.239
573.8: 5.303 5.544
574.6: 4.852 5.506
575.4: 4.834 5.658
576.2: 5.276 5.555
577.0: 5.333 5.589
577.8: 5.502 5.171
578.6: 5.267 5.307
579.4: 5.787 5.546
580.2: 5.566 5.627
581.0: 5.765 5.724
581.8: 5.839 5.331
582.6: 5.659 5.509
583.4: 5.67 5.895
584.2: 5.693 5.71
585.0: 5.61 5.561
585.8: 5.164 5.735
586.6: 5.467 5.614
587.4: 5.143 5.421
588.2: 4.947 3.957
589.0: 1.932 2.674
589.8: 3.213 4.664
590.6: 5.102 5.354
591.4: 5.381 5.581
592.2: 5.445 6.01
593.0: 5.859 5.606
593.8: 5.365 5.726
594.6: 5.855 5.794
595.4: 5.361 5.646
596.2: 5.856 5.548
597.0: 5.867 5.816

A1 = -0.45 nm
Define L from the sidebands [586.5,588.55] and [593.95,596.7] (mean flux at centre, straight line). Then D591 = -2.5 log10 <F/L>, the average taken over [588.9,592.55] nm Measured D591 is 0.20 mag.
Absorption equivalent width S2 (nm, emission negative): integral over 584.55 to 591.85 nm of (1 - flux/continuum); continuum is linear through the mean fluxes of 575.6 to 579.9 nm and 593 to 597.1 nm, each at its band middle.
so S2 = 0.99 nm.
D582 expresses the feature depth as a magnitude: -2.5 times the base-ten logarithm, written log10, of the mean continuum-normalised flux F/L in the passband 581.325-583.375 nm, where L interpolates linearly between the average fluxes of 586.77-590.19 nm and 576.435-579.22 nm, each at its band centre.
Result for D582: -0.15 mag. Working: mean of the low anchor 5.39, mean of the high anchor 4.16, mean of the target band 5.61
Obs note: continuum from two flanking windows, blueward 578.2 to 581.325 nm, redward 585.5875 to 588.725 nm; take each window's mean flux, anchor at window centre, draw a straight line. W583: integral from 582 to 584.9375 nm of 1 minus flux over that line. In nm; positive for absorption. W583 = -0.15 nm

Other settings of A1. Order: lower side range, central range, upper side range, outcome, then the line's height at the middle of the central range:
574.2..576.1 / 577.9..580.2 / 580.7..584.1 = 0.019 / 5.48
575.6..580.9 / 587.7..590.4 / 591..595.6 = 0.876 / 5.58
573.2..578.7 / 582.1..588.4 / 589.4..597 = -0.200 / 5.34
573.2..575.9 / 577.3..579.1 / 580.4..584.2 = 0.032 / 5.45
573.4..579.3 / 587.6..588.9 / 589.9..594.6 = 0.205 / 5.41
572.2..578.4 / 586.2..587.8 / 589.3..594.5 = -0.077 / 5.2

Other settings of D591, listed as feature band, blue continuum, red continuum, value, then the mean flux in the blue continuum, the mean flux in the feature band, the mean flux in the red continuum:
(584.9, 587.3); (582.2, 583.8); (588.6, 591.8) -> -0.110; 5.61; 5.51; 4.14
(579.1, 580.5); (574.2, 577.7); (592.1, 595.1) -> -0.037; 5.34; 5.61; 5.71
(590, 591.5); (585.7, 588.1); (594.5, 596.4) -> 0.088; 5.41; 5.11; 5.69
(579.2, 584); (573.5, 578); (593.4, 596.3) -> -0.042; 5.36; 5.66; 5.65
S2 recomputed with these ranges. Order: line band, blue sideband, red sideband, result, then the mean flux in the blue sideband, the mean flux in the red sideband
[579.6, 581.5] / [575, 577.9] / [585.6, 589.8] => -0.21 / 5.4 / 4.54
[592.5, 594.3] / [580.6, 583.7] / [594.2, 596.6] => 0.00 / 5.65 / 5.69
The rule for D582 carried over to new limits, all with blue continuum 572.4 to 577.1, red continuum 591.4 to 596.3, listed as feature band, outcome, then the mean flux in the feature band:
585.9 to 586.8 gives -0.01 mag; 5.55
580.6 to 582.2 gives -0.05 mag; 5.7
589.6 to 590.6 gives 0.32 mag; 4.17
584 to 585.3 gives -0.03 mag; 5.66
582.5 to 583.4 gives -0.03 mag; 5.59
